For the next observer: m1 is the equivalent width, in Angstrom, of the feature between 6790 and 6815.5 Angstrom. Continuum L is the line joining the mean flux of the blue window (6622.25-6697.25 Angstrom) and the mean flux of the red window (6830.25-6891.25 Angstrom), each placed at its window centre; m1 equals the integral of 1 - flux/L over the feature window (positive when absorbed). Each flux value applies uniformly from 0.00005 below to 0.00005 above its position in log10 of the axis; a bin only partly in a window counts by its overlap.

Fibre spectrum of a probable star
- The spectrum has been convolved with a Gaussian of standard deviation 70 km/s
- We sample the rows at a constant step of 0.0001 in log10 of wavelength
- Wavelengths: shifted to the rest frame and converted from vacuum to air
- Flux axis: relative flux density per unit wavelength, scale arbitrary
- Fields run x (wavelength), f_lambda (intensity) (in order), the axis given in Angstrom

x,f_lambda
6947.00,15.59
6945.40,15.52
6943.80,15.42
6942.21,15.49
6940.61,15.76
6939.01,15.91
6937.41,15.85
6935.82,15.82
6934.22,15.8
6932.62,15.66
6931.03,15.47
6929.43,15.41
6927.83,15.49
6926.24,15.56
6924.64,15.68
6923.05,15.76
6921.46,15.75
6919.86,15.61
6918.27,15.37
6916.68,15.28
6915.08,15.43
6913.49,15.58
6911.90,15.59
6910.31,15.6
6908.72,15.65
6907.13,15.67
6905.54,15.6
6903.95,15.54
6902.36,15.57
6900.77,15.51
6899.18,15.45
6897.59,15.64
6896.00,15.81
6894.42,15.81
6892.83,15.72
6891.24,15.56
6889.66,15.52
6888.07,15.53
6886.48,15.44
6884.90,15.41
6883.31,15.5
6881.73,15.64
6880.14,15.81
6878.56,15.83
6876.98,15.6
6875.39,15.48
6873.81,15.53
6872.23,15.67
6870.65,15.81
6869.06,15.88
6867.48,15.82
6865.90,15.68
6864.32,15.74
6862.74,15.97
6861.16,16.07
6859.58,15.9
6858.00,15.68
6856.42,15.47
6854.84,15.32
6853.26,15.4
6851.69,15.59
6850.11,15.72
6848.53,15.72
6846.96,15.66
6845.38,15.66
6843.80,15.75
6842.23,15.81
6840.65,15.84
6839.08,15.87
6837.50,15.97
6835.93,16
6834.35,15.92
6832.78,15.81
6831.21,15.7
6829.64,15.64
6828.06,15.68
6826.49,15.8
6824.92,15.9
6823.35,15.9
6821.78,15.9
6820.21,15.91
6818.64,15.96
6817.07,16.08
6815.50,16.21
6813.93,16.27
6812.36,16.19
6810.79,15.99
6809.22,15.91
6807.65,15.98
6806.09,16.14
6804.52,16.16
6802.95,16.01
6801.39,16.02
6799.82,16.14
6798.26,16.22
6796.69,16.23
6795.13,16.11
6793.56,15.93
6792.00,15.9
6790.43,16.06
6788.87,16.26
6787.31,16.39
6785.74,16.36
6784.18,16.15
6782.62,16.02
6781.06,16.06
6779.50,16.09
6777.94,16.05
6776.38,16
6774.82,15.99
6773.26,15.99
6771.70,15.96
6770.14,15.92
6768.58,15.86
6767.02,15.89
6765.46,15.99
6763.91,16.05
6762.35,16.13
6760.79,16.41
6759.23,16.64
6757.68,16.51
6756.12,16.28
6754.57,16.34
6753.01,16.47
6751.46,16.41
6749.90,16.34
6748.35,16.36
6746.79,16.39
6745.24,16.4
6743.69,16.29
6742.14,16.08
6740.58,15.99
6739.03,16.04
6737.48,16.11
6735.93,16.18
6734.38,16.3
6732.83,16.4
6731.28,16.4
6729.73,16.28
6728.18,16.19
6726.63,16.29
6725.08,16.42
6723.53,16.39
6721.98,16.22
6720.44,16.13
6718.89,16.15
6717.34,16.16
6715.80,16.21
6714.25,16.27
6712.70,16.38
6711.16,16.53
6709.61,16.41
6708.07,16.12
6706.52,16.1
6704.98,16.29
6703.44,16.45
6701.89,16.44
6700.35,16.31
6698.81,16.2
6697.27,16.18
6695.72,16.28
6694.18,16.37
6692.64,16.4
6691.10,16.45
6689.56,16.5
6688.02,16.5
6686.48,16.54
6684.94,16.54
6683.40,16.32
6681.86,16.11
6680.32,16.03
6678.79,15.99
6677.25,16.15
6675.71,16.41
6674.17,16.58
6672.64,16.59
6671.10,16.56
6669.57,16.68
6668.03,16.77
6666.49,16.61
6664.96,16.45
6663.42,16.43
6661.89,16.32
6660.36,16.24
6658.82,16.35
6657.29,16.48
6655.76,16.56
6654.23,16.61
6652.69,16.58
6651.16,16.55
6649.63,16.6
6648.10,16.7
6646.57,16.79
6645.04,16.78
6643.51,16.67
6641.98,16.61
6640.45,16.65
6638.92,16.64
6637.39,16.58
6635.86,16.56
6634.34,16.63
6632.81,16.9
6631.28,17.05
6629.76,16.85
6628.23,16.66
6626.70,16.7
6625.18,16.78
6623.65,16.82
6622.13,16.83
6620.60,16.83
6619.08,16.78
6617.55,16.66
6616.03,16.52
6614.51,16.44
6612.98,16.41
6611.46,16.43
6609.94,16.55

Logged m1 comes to -0.2 Angstrom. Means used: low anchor 16.5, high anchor 15.7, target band 16.1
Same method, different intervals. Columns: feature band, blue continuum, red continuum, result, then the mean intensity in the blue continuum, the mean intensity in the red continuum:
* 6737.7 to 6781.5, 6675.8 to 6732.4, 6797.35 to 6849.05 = -0.1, 16.3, 15.9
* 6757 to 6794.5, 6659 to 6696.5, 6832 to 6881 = -0.2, 16.4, 15.7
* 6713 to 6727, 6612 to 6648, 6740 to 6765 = 0.1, 16.7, 16.3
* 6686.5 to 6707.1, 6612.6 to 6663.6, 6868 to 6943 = 0.1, 16.6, 15.6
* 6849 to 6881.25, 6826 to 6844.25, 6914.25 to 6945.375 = 0.1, 15.8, 15.6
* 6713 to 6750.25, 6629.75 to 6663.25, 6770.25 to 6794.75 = 0.1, 16.6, 16.1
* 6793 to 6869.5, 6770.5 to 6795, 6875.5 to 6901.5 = -0.1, 16.1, 15.6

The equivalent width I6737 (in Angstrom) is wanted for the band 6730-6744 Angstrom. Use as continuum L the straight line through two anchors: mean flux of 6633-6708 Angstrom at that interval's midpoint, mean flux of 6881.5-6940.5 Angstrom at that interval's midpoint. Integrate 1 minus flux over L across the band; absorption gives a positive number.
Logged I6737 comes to 0.0 Angstrom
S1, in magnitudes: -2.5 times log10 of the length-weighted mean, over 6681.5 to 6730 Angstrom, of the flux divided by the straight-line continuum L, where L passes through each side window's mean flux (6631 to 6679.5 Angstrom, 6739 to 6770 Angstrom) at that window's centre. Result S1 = 0.01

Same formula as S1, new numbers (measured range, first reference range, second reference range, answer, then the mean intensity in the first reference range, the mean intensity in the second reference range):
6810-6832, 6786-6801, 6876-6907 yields 0.00 mag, 16.1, 15.6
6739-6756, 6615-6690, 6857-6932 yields -0.01 mag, 16.6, 15.6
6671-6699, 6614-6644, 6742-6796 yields 0.01 mag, 16.7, 16.2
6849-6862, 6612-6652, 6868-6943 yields 0.01 mag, 16.7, 15.6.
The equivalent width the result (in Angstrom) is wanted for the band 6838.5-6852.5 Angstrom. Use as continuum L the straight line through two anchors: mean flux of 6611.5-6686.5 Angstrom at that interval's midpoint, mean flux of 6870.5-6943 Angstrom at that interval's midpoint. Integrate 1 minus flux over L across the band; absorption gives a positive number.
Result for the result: 0.1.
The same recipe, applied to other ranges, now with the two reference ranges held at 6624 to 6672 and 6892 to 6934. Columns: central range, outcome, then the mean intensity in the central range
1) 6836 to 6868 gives 0.2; 15.7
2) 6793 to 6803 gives 0.0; 16.1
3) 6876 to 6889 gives 0.1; 15.6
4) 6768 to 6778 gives 0.1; 16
